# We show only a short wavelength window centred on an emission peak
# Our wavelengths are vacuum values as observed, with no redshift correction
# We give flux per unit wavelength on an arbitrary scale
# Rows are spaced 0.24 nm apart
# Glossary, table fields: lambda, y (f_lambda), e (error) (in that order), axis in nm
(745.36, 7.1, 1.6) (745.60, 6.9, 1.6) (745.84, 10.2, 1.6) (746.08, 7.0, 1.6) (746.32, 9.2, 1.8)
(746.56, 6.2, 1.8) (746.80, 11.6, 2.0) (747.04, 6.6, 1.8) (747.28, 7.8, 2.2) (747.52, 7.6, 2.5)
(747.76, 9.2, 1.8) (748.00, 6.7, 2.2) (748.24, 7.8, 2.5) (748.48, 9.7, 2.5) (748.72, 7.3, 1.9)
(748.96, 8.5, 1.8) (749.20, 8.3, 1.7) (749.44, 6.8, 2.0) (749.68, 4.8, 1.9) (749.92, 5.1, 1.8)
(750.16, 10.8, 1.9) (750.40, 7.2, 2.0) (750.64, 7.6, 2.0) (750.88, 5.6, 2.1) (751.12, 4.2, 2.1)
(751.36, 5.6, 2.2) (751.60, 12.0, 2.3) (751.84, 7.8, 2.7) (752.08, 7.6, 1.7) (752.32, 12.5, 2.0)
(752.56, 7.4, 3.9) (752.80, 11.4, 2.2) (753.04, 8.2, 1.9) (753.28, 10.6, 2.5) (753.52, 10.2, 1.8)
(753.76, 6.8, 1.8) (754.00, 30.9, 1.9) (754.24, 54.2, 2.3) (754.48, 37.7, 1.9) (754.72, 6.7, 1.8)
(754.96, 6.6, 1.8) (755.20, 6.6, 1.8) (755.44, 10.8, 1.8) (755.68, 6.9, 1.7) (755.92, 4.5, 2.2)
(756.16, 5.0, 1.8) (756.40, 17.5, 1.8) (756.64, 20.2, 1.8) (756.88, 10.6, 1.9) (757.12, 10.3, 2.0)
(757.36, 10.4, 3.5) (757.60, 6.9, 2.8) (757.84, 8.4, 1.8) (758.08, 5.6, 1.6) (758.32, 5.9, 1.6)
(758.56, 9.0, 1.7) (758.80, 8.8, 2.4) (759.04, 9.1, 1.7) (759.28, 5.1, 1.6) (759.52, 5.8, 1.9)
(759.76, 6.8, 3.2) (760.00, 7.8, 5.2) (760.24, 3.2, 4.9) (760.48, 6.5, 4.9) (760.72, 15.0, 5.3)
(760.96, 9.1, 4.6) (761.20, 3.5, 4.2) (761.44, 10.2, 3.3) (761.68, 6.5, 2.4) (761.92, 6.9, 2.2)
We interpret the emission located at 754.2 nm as H-alpha 6563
